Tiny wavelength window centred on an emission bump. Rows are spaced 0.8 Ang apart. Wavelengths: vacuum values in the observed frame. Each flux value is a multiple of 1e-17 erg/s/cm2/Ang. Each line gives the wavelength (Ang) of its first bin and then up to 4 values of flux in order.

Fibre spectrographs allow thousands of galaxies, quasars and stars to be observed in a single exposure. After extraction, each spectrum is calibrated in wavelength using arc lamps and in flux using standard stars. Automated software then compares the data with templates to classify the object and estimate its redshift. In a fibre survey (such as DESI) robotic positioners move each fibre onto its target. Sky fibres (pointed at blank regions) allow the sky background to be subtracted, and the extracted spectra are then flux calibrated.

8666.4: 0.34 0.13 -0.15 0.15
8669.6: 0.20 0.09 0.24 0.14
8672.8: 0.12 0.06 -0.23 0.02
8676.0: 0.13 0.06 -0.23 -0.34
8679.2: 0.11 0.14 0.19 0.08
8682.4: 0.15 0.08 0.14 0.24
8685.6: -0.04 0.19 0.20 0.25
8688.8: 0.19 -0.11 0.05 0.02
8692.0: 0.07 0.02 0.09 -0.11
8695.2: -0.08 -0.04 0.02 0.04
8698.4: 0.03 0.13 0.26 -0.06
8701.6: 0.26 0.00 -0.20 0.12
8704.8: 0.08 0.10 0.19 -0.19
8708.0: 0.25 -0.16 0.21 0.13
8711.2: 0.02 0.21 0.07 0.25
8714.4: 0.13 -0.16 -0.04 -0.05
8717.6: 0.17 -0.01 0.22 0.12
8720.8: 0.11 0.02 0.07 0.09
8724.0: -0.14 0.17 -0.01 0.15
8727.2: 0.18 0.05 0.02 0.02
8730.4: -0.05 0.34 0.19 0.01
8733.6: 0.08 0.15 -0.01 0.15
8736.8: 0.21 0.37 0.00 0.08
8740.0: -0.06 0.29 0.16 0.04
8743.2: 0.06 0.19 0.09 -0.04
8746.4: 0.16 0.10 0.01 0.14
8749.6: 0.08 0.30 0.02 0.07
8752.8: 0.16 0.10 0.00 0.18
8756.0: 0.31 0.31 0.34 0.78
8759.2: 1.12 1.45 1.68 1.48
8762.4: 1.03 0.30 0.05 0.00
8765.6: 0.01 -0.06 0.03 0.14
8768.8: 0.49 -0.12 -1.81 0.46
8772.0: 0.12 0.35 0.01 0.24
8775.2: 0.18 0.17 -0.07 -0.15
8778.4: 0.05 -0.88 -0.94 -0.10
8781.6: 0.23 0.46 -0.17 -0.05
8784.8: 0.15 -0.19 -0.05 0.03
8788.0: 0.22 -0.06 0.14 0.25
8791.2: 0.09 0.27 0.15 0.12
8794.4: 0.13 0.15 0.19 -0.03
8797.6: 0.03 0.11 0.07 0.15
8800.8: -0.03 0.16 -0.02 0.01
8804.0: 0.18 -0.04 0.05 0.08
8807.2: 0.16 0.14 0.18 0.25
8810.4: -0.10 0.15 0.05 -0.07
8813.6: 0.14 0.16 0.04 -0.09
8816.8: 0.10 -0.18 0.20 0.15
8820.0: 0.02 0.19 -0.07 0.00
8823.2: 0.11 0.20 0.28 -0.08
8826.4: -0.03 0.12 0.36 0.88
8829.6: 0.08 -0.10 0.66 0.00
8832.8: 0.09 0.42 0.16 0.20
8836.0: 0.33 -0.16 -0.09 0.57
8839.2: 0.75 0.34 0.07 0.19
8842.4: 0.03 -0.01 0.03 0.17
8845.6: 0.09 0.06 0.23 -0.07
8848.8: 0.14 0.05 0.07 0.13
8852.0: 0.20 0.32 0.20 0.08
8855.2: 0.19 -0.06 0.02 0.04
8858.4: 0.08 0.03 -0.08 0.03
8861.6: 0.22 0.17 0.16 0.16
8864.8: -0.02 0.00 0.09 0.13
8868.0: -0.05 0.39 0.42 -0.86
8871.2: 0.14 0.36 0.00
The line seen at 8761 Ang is H-beta 4861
